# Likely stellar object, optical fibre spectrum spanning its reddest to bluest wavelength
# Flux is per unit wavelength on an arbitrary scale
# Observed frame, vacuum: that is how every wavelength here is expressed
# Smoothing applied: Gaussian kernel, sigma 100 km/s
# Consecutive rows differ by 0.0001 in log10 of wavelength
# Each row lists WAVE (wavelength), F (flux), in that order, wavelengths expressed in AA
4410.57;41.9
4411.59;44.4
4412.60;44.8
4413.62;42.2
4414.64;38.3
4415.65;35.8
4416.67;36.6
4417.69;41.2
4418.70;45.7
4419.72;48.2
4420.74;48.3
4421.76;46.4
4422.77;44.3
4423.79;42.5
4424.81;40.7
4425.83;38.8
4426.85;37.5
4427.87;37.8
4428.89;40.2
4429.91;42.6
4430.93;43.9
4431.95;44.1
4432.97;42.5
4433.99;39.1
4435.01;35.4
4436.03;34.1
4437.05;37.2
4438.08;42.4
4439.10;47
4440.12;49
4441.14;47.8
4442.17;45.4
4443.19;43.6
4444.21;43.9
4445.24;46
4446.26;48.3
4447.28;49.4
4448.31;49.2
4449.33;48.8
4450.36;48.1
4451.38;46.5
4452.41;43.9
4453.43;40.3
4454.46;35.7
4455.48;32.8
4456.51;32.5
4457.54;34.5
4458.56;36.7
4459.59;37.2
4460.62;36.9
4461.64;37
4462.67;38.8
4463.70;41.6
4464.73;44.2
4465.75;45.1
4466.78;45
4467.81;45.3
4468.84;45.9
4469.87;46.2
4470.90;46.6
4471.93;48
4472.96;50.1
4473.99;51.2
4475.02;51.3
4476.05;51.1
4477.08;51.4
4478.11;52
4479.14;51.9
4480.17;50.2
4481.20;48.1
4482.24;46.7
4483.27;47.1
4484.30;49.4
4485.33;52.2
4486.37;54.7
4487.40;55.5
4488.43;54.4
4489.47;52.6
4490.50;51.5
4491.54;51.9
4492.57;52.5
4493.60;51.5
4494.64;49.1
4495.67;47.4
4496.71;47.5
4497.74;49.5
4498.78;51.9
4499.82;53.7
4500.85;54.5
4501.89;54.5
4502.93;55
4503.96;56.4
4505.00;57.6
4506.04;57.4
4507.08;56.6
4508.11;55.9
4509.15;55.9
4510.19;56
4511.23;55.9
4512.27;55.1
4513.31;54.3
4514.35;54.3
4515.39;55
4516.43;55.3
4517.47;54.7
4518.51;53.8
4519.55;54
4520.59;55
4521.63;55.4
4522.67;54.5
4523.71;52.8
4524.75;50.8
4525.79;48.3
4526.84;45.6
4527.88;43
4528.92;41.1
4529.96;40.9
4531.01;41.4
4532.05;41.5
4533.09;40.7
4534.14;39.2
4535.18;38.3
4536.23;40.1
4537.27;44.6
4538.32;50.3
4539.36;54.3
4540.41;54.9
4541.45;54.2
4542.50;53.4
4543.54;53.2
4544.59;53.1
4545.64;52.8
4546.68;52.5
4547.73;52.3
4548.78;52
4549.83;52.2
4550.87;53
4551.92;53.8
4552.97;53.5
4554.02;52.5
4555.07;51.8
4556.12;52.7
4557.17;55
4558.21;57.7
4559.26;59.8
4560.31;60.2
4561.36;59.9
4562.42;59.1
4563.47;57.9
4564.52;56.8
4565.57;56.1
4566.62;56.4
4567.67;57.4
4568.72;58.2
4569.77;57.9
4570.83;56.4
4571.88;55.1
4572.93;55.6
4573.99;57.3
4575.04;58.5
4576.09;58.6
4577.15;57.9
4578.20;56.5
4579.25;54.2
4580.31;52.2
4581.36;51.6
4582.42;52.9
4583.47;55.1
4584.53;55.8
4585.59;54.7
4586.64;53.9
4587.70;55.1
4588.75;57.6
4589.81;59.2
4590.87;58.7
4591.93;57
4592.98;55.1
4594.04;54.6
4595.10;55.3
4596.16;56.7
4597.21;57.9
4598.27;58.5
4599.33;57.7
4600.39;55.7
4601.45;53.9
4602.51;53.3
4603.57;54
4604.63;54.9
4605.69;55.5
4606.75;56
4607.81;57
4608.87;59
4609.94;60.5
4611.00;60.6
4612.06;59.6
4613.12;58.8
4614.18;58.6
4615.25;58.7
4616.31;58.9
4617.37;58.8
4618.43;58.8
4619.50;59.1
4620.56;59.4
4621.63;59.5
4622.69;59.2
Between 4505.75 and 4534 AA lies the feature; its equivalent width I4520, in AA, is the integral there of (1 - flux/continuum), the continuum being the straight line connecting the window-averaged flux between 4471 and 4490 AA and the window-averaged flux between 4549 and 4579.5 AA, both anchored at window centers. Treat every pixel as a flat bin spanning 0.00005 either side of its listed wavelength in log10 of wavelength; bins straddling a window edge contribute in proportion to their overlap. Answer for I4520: 1.2 AA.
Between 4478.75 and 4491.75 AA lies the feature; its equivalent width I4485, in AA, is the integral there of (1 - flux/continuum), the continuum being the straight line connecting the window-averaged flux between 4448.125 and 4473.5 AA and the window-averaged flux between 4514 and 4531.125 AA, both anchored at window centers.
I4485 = -1.6 AA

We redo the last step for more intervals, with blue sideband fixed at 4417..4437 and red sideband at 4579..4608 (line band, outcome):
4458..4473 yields 0.71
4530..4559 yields 0.84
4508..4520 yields -1.50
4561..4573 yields -0.90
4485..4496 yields -1.24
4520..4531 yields 0.30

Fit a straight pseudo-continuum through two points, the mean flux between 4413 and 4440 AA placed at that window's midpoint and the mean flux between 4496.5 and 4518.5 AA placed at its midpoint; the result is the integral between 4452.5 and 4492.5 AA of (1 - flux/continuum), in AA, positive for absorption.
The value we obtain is 2.6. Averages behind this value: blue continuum 41.4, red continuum 54.7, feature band 46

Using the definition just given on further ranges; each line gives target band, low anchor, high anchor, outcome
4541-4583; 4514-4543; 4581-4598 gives -2.14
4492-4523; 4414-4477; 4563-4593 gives -3.06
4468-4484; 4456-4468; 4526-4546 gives -3.28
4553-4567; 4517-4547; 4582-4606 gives -1.23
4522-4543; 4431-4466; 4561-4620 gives 1.72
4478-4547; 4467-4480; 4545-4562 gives 0.79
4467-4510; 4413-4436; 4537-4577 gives -3.13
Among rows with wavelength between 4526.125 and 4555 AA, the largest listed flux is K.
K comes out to 54.9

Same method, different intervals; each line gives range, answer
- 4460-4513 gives 57.6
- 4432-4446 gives 49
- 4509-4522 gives 56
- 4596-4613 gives 60.6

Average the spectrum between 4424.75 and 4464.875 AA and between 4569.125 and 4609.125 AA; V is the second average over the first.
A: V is 1.3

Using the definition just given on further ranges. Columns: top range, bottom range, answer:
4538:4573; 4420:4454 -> 1.27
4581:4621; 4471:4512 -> 1.09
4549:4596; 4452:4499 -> 1.20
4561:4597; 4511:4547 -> 1.13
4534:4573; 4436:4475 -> 1.24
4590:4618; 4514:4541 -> 1.18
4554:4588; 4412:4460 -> 1.33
